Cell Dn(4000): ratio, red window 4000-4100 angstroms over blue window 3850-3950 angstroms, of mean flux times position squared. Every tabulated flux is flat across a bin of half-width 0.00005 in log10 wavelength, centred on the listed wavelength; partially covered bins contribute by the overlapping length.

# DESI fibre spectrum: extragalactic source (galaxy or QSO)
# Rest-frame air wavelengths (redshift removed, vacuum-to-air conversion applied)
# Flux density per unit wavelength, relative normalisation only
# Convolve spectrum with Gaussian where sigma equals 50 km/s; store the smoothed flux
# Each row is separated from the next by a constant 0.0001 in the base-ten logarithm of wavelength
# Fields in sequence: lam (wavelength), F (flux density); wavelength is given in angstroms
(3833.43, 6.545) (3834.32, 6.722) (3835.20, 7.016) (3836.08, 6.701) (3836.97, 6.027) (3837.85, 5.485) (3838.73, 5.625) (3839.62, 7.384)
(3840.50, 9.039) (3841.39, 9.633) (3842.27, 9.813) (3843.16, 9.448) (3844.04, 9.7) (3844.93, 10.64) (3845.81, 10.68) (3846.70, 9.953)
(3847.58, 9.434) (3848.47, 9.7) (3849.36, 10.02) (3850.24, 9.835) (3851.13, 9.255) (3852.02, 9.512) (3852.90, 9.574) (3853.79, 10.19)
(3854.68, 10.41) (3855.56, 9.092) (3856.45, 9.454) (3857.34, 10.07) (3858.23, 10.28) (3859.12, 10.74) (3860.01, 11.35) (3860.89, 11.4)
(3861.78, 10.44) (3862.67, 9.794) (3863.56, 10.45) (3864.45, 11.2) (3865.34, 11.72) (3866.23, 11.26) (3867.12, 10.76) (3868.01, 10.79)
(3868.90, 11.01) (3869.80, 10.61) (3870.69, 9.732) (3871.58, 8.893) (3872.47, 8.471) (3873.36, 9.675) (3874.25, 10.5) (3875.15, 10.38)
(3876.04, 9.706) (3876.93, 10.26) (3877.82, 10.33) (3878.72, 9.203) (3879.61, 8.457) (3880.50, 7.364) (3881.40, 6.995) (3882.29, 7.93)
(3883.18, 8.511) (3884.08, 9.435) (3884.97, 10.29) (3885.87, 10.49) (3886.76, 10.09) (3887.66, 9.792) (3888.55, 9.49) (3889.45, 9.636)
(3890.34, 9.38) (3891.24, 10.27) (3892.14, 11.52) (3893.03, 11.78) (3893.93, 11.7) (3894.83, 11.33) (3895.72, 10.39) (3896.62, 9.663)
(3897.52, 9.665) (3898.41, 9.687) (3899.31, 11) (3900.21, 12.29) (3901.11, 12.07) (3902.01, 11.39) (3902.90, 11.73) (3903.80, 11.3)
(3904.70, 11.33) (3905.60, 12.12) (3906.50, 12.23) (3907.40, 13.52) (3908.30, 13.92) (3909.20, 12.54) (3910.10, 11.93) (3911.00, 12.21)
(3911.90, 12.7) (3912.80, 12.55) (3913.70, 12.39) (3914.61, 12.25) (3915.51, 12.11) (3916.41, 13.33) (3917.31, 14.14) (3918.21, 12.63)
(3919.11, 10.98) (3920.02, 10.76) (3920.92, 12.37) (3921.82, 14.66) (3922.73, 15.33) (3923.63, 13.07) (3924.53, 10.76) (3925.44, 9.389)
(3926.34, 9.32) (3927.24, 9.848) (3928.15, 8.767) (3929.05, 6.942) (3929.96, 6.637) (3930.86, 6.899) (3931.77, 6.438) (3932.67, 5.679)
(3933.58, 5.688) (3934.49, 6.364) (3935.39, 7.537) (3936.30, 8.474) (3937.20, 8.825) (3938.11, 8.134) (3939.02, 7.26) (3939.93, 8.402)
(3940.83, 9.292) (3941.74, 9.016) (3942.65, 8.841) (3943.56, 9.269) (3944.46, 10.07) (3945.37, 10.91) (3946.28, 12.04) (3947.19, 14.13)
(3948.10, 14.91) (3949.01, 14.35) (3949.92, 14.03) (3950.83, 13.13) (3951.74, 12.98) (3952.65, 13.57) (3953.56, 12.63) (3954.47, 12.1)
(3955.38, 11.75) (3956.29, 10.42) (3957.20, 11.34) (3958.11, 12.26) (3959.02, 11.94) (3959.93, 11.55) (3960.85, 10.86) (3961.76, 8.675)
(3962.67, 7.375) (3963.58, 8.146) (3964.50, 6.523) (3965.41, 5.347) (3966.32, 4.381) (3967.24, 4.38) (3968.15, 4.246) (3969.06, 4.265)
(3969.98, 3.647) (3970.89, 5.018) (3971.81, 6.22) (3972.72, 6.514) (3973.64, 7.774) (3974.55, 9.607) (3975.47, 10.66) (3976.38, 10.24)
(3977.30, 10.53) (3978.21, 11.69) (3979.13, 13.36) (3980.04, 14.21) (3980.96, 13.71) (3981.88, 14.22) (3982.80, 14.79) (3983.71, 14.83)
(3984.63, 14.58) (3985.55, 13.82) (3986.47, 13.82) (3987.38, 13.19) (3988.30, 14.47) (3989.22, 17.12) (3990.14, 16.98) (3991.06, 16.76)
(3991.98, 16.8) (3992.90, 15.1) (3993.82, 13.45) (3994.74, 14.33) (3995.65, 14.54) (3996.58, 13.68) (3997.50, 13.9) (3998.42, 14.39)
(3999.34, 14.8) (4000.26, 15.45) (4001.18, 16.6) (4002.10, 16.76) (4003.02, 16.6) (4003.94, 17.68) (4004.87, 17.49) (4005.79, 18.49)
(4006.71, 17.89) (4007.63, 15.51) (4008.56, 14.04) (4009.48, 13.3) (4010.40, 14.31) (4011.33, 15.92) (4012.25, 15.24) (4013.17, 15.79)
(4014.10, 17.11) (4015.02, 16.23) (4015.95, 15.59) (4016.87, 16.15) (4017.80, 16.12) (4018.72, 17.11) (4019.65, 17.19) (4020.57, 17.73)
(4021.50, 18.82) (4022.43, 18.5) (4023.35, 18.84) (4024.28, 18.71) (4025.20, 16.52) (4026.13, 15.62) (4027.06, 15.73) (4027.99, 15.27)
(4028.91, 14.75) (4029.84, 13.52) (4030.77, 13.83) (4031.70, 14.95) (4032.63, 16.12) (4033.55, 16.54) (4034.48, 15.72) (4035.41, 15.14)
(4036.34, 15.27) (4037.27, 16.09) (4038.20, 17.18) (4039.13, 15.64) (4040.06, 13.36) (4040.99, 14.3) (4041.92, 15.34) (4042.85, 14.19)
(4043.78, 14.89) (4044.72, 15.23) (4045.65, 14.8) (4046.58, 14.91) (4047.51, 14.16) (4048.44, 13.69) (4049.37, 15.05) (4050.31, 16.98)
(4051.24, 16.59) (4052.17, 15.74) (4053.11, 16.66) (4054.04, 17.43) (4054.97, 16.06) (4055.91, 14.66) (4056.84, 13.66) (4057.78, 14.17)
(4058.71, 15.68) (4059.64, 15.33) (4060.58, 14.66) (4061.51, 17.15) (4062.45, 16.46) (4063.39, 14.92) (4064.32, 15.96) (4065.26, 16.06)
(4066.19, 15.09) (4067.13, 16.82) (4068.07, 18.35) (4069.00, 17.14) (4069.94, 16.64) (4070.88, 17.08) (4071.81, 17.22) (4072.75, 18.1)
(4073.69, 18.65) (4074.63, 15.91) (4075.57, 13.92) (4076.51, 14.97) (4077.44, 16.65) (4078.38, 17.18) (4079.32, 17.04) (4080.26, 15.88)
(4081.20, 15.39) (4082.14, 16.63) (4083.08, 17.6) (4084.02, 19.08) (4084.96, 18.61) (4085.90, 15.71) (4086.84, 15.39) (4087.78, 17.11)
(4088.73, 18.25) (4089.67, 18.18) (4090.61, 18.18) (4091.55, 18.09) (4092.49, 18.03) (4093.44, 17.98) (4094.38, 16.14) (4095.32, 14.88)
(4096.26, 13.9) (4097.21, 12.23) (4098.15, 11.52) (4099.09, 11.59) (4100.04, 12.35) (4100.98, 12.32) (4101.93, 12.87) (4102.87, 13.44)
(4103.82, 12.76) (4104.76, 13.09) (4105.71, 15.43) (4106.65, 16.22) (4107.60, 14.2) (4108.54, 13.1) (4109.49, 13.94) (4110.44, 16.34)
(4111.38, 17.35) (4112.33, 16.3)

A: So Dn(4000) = 1.66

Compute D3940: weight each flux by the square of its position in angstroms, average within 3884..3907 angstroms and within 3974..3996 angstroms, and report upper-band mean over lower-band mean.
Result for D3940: 1.3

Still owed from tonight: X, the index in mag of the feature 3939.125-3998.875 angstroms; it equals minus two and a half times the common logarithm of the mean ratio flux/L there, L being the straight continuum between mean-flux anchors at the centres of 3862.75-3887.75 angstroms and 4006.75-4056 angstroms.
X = 0.185 mag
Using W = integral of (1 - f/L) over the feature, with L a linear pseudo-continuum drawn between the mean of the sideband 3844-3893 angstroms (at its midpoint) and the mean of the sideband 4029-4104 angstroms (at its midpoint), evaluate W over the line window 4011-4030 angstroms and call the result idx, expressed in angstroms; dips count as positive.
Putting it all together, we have -2.9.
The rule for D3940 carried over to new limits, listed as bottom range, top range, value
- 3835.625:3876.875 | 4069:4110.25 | 1.82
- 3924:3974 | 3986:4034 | 1.82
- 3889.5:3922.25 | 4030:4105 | 1.44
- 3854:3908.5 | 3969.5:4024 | 1.47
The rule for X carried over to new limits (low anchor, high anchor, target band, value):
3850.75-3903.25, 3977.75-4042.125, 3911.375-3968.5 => 0.233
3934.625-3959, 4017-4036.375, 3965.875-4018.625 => 0.066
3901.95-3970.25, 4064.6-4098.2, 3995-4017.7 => -0.177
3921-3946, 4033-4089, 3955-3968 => 0.191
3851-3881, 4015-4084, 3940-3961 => 0.094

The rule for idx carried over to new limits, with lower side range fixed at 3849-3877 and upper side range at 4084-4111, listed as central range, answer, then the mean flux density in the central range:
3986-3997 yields -1.79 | 15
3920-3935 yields 2.92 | 9.3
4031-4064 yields -3.02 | 15.4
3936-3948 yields 2.15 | 9.76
